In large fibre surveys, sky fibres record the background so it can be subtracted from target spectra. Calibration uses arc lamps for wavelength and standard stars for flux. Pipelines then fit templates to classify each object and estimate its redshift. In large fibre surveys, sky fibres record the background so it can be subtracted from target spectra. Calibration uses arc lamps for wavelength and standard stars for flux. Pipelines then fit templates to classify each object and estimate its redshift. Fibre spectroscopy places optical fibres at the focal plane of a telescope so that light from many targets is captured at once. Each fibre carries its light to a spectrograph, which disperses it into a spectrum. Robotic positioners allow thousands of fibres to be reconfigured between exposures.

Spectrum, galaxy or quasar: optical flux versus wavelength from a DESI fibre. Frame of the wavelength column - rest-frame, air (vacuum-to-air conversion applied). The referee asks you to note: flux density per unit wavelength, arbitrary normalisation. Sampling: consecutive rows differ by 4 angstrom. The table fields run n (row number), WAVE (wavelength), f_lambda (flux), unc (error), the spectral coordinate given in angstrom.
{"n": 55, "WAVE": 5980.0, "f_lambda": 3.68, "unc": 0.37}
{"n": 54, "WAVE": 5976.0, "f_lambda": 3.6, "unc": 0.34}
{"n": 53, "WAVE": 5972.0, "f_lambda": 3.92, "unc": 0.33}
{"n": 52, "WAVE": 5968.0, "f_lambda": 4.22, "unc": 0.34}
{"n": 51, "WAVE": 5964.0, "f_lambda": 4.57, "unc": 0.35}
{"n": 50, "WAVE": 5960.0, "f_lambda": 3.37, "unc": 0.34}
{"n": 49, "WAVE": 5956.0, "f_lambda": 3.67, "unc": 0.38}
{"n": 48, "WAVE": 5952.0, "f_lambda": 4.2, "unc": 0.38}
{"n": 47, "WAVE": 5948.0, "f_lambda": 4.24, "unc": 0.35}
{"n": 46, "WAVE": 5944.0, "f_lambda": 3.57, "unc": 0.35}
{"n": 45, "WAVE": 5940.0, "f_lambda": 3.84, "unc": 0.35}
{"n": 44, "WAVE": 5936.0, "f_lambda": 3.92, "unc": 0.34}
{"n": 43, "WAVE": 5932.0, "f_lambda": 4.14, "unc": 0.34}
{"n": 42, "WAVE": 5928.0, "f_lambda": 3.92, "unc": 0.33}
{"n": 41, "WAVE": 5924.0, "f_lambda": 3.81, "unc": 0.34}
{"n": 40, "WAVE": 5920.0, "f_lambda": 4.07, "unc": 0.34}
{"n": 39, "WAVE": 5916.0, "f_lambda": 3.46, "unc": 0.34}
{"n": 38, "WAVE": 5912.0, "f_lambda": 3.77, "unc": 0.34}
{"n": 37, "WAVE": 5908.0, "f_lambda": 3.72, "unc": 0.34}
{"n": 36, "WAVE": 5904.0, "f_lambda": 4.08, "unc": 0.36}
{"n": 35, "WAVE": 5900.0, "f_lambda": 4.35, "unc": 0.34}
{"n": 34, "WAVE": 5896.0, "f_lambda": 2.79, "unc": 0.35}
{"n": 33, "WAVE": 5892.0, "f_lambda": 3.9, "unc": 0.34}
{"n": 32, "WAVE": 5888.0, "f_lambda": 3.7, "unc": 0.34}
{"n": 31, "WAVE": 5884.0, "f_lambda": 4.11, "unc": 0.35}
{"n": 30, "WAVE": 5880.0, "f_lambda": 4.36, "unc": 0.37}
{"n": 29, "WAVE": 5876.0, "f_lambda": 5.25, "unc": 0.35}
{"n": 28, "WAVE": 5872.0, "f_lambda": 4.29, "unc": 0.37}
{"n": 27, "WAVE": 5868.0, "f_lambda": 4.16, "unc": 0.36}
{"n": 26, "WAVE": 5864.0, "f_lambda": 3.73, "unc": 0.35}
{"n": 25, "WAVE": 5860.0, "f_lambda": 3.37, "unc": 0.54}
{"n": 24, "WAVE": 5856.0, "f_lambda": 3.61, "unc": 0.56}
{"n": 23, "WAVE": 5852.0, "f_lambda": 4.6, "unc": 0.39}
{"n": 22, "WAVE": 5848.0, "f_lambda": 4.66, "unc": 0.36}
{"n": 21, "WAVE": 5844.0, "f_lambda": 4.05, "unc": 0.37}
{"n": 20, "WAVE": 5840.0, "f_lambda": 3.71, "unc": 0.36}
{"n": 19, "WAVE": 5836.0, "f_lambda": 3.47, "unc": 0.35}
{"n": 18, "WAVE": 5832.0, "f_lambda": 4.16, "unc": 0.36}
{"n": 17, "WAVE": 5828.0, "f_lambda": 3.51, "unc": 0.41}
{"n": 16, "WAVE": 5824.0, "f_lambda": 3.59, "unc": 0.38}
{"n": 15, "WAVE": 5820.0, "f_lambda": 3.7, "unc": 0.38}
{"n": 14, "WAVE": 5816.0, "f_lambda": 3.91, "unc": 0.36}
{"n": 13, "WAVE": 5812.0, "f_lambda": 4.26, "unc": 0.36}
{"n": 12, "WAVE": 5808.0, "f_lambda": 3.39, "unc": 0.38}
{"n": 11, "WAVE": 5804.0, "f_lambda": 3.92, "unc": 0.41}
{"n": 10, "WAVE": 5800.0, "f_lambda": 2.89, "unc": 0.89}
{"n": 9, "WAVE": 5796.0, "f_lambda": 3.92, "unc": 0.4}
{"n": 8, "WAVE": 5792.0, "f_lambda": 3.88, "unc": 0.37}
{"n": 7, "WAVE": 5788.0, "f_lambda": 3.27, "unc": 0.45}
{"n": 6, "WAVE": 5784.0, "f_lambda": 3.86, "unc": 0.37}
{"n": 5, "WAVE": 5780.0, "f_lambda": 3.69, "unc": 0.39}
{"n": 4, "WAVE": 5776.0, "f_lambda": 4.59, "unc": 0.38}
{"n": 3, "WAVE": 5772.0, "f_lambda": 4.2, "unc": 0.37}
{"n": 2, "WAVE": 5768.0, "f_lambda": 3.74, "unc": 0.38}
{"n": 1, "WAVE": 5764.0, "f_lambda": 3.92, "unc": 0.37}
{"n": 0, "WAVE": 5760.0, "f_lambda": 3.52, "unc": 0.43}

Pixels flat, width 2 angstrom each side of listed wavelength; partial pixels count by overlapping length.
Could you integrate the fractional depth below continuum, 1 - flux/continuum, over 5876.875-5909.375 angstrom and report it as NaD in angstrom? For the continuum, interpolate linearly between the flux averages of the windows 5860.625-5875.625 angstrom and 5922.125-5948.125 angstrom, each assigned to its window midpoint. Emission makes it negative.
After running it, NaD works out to 0.9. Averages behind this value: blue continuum 4.13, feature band 3.93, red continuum 3.9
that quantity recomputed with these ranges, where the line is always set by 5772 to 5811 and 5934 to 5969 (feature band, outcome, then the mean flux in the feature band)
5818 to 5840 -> 0.6 angstrom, 3.69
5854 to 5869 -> 0.6 angstrom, 3.69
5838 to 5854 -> -1.8 angstrom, 4.25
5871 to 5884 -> -2.4 angstrom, 4.58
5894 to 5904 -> 0.5 angstrom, 3.67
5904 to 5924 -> 0.6 angstrom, 3.79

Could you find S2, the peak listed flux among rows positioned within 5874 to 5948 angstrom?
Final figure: 5.25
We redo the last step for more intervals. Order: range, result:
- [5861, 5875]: 4.29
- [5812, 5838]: 4.26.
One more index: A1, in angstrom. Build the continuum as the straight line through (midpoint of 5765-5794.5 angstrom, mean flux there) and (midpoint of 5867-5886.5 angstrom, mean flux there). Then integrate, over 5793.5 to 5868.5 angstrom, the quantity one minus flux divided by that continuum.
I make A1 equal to 6.5 angstrom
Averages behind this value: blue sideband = 3.89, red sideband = 4.43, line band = 3.82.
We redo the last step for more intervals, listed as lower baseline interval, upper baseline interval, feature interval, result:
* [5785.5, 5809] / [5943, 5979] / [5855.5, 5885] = -3.2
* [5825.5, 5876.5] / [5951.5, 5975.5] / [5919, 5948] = 0.4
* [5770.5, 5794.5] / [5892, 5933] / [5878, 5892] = -0.8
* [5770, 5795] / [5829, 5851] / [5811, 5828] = 0.8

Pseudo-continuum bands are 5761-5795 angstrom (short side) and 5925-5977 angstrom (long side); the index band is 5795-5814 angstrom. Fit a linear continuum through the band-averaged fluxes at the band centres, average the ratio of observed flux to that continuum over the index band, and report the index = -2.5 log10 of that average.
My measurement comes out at 0.07 mag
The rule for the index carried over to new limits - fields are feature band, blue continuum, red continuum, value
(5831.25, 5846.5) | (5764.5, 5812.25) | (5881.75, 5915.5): -0.02 mag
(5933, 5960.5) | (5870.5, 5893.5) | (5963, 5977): 0.07 mag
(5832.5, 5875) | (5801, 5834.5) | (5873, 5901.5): -0.02 mag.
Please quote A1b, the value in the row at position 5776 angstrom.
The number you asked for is 4.59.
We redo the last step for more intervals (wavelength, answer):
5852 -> 4.6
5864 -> 3.73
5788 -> 3.27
